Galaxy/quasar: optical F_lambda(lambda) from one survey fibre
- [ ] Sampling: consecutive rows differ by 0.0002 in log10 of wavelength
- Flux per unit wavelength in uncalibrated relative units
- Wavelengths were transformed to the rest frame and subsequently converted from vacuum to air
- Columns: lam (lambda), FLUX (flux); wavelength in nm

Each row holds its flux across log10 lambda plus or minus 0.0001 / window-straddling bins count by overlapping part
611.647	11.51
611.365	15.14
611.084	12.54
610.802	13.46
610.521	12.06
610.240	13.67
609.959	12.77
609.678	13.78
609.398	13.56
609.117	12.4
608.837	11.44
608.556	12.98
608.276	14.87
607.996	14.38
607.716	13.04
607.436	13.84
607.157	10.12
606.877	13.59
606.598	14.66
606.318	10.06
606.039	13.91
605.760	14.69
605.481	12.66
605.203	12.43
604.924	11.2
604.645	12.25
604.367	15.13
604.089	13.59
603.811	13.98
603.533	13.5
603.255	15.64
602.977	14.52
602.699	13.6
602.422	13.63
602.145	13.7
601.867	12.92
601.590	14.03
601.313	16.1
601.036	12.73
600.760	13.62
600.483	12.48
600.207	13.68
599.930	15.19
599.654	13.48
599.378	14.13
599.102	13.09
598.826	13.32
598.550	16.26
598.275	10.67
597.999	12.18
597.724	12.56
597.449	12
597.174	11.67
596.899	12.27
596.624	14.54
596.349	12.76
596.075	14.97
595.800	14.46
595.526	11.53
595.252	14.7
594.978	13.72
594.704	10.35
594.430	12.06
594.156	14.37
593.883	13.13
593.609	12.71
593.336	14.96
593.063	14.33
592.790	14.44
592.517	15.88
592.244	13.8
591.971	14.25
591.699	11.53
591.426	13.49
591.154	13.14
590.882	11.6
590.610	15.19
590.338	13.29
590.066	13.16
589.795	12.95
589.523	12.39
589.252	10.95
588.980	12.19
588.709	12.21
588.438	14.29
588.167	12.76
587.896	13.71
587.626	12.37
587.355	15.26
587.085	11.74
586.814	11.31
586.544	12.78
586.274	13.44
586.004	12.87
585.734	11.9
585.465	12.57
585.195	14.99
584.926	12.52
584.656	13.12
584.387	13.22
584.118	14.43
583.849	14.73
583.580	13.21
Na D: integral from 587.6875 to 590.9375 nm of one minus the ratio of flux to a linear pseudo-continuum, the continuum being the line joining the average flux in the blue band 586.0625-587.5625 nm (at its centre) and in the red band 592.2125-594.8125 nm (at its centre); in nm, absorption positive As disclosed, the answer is 0.06 nm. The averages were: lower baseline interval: 12.9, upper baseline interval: 13.6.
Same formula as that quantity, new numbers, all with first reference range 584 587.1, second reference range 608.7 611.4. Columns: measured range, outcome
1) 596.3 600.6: -0.059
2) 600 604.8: -0.316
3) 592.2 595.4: -0.180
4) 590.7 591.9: 0.029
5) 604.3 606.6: 0.029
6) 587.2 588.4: -0.056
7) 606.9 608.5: -0.032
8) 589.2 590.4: 0.031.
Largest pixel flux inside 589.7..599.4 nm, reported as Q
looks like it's 16.26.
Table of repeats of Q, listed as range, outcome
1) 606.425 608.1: 14.66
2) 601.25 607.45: 16.1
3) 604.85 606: 14.69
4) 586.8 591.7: 15.26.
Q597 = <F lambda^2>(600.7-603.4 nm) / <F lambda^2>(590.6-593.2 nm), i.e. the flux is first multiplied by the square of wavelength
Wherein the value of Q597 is 1.1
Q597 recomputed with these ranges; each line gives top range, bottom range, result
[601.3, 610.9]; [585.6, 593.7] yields 1.07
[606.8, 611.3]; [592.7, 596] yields 1.02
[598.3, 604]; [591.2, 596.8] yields 1.05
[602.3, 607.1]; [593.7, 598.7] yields 1.06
